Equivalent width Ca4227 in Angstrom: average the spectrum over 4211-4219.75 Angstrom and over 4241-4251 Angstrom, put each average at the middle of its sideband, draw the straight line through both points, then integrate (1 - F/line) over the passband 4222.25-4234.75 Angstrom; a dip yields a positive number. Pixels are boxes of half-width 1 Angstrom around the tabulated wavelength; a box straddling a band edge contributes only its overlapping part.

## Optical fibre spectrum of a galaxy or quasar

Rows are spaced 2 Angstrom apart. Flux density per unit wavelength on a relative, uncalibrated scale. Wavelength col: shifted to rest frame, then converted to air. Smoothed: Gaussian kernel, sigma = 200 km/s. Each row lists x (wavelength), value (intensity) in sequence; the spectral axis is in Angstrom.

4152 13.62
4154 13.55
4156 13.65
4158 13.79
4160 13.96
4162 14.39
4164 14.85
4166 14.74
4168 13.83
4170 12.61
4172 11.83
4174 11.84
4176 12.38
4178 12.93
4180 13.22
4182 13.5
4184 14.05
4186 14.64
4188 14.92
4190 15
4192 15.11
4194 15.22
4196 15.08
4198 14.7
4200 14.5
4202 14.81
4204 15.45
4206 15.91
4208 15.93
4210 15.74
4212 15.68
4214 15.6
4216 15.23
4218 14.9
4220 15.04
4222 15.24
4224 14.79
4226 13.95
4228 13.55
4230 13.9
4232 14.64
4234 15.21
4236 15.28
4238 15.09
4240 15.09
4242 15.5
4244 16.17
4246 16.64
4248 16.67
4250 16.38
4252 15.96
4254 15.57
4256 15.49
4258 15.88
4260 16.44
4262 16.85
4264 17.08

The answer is 1.1 Angstrom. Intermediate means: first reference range 15.3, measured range 14.4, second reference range 16.3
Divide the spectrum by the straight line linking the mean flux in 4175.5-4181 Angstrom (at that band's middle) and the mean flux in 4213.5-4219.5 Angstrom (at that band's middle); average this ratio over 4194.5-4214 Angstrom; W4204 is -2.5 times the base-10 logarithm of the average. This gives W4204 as -0.06 mag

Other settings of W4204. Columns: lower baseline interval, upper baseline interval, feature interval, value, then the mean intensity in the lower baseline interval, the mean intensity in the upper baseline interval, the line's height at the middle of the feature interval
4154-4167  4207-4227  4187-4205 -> -0.01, 14.2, 15.2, 14.8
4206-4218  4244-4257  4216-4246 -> 0.06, 15.6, 16.1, 15.9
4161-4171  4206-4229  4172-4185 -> 0.11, 14.1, 15.1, 14.3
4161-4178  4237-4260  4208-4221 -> -0.05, 13.3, 15.9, 14.8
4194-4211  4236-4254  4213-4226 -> 0.03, 15.3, 15.9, 15.5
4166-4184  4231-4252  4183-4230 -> -0.06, 12.9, 15.7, 14.2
